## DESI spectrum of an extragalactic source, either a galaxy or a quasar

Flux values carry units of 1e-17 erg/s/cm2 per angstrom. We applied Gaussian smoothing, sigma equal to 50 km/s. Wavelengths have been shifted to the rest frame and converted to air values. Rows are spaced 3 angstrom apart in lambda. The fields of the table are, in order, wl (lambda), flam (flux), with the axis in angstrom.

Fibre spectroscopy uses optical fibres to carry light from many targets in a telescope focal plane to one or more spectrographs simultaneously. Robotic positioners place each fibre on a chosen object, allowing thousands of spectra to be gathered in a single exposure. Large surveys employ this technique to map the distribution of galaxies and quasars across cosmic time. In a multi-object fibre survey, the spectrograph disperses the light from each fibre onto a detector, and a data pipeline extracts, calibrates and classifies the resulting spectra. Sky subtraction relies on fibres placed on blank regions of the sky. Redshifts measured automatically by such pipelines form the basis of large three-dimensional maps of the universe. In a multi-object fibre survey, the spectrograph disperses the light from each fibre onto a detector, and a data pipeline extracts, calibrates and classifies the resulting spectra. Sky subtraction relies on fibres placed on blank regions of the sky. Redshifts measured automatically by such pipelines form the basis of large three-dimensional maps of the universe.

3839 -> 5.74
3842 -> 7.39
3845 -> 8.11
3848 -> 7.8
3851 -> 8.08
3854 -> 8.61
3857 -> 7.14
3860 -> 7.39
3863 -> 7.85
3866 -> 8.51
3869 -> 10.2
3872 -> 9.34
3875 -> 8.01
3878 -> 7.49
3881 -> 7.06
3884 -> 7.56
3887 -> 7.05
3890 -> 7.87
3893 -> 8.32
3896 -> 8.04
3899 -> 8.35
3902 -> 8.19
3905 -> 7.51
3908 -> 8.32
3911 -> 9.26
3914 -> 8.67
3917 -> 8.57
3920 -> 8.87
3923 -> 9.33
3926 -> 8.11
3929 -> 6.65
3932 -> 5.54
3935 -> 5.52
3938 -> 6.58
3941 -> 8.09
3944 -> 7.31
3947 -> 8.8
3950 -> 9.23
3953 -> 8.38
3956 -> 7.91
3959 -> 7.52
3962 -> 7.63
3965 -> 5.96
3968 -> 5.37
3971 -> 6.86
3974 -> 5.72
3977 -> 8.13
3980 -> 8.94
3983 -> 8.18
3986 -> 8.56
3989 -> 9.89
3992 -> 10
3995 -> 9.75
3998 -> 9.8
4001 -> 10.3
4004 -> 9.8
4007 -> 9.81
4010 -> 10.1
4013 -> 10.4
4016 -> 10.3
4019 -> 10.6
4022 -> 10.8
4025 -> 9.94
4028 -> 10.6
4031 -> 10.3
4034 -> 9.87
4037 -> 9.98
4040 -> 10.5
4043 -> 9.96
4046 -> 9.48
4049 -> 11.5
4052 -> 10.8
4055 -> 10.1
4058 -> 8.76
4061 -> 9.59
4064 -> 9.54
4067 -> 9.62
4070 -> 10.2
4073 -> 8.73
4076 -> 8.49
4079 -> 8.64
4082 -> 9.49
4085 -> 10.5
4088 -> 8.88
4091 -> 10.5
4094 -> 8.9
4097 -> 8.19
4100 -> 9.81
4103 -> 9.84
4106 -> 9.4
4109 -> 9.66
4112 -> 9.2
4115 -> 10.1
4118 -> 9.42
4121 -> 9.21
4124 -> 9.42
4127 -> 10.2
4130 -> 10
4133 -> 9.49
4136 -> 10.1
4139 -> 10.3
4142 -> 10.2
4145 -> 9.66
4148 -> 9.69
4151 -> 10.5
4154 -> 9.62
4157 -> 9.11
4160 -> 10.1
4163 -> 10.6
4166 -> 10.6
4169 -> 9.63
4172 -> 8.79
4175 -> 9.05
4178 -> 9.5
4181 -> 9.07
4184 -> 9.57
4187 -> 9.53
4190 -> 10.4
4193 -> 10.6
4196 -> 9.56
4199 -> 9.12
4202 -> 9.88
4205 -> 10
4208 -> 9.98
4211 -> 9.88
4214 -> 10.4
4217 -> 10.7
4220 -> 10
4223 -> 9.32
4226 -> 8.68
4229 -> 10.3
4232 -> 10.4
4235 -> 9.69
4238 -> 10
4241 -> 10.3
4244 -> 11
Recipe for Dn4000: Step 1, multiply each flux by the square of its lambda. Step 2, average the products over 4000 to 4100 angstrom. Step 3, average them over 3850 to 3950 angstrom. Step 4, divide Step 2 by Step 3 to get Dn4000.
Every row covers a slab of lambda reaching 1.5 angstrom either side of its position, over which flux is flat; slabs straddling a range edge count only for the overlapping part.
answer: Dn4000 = 1.33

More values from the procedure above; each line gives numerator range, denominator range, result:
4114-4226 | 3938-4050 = 1.18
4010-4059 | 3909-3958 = 1.36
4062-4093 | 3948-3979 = 1.37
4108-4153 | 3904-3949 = 1.39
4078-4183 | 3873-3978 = 1.40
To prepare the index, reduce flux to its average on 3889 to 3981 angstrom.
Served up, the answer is 7.72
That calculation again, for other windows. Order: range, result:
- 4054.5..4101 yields 9.35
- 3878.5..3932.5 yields 8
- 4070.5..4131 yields 9.44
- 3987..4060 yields 10.1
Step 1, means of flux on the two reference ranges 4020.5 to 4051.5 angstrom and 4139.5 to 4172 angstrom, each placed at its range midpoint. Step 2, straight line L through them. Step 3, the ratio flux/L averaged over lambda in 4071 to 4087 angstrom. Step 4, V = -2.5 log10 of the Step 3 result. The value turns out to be 0.110 mag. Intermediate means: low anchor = 10.3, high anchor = 9.93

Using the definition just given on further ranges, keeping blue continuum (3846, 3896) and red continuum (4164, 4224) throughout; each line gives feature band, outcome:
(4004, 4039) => -0.16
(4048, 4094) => -0.06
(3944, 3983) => 0.13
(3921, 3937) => 0.18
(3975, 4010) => -0.08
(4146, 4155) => -0.04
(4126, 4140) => -0.06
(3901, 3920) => -0.03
